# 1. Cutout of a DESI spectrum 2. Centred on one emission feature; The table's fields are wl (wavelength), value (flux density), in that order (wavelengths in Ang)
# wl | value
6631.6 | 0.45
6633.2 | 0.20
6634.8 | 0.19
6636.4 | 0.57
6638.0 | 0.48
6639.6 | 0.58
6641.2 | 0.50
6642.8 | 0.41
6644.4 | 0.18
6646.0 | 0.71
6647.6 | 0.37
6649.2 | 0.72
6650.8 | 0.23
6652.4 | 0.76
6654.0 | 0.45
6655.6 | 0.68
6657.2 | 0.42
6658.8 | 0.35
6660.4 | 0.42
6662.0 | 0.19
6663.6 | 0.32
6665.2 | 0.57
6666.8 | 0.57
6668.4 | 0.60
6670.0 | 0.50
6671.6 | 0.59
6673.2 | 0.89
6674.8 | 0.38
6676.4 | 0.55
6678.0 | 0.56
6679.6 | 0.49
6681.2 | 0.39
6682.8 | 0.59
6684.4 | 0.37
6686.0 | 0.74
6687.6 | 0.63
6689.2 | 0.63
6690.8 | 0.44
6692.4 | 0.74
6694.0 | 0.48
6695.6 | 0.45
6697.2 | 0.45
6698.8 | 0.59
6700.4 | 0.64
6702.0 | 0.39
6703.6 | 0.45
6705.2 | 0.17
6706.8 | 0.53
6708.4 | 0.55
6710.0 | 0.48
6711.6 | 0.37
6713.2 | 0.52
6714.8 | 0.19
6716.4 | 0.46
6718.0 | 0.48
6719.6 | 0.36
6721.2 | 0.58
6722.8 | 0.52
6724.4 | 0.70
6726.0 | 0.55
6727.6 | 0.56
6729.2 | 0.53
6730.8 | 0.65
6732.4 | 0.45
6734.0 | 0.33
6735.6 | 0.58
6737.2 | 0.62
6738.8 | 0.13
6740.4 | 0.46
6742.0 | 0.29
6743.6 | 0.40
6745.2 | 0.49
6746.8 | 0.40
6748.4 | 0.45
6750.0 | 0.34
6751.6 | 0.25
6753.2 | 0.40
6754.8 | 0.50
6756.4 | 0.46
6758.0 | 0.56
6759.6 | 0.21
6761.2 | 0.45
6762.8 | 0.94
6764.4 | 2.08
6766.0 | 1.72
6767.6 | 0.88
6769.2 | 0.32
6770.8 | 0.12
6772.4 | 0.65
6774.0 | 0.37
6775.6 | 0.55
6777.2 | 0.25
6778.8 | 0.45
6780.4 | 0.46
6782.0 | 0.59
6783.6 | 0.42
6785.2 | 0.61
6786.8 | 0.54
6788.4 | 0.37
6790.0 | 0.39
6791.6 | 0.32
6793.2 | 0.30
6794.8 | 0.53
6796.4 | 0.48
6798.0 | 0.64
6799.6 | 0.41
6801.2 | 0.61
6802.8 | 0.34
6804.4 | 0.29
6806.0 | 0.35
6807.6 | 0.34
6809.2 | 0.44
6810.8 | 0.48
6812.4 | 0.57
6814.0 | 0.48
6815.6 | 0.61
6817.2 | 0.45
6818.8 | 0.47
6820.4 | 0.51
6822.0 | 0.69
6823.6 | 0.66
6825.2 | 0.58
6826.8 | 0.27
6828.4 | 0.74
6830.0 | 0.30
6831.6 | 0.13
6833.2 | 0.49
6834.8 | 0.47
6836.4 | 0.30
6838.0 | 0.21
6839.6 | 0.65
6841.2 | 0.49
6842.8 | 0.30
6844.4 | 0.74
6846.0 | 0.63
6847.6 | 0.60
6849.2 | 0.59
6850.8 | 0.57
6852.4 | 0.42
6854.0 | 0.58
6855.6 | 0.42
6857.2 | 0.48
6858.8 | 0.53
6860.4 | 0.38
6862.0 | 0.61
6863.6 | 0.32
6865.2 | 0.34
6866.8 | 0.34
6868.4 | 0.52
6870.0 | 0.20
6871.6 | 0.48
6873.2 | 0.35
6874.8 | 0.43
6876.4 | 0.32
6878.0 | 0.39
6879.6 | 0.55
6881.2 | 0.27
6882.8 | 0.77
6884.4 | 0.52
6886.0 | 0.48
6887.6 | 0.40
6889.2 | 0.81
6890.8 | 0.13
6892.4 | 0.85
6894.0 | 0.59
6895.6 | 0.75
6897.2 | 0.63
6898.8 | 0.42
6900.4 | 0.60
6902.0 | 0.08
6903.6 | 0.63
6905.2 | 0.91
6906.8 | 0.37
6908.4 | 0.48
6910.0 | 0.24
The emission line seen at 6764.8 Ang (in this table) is Hgamma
